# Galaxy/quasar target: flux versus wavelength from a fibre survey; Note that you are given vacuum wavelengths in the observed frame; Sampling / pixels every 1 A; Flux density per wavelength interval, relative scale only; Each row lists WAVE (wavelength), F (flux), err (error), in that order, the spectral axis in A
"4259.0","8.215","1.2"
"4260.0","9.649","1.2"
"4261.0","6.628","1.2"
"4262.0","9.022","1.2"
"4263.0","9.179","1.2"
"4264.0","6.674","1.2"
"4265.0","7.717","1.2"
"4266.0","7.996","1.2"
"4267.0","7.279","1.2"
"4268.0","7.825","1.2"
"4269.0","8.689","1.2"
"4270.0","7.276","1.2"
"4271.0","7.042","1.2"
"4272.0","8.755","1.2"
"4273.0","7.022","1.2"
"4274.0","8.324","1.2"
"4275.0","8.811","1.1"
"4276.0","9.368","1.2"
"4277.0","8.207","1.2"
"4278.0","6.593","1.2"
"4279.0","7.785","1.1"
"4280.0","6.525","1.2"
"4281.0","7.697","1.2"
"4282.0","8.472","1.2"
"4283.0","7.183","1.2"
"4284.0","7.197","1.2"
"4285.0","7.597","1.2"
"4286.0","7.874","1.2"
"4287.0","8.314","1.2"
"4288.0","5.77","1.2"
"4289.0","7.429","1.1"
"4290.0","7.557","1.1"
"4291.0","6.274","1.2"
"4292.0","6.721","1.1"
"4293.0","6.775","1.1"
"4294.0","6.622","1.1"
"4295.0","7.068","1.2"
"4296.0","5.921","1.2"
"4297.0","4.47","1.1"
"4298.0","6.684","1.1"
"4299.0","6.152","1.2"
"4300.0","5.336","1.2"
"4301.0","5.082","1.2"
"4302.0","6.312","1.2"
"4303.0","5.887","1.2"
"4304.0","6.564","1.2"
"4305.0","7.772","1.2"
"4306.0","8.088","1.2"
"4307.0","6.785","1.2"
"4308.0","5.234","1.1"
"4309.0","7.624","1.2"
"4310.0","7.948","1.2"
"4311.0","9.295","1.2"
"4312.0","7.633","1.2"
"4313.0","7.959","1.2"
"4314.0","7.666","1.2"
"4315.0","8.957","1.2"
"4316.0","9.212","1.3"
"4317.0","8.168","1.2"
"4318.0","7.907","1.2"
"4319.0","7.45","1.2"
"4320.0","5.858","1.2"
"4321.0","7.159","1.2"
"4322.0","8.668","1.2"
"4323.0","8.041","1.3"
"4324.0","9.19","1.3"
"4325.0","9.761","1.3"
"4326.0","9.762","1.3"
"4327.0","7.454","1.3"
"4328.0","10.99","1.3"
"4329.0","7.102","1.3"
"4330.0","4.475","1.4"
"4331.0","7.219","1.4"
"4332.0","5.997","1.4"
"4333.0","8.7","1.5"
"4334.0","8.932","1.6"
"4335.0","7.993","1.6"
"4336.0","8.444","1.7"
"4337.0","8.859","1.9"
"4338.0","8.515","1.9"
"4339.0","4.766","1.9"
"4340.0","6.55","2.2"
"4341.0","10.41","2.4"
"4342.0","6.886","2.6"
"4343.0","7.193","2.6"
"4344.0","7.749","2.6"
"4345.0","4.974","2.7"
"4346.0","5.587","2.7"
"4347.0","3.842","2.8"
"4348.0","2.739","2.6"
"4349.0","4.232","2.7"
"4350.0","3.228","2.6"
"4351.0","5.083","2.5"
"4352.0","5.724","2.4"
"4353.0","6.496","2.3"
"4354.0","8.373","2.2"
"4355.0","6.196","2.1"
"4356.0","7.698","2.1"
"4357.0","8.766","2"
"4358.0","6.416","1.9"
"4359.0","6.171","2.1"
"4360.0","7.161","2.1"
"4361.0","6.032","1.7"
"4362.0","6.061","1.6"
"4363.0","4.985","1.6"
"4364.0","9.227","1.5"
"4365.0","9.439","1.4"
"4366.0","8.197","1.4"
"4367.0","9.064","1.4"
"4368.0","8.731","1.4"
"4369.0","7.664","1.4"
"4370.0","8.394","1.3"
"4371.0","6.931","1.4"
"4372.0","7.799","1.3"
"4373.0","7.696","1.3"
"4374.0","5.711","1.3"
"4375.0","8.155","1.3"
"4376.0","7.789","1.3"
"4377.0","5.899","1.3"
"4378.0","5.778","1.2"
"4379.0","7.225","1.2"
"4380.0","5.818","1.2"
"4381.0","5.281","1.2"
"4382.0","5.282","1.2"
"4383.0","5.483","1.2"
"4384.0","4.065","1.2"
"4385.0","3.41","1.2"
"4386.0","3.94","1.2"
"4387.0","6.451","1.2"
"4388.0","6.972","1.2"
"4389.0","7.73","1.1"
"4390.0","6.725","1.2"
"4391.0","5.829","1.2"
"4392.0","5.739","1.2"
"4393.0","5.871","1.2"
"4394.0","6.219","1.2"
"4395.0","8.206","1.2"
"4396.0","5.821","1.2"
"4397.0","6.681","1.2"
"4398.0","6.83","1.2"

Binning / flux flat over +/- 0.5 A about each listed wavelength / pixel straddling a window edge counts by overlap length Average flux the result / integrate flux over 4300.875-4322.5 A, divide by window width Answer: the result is 7.46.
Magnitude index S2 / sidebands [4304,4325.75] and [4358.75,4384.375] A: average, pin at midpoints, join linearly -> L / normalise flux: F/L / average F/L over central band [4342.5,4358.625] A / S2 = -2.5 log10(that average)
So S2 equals 0.23 mag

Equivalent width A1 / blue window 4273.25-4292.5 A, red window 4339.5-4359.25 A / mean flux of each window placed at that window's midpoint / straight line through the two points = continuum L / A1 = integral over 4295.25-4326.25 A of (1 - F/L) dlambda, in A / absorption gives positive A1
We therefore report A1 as -1.72 A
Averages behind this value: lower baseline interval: 7.56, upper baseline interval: 6.22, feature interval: 7.35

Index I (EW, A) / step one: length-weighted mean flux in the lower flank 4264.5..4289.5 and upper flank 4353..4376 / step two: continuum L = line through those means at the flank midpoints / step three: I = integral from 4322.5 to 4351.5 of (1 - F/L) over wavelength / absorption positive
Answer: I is 1.9 A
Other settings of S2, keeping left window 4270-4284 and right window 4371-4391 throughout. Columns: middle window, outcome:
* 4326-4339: -0.13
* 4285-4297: 0.11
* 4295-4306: 0.20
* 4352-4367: -0.12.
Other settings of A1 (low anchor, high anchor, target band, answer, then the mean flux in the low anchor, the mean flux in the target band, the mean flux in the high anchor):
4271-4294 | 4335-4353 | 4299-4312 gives 0.4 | 7.53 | 6.83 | 6.22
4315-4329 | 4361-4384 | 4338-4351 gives 3.4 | 8.4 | 5.77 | 7.03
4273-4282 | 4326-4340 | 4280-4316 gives 3.5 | 7.9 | 7.05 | 7.69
